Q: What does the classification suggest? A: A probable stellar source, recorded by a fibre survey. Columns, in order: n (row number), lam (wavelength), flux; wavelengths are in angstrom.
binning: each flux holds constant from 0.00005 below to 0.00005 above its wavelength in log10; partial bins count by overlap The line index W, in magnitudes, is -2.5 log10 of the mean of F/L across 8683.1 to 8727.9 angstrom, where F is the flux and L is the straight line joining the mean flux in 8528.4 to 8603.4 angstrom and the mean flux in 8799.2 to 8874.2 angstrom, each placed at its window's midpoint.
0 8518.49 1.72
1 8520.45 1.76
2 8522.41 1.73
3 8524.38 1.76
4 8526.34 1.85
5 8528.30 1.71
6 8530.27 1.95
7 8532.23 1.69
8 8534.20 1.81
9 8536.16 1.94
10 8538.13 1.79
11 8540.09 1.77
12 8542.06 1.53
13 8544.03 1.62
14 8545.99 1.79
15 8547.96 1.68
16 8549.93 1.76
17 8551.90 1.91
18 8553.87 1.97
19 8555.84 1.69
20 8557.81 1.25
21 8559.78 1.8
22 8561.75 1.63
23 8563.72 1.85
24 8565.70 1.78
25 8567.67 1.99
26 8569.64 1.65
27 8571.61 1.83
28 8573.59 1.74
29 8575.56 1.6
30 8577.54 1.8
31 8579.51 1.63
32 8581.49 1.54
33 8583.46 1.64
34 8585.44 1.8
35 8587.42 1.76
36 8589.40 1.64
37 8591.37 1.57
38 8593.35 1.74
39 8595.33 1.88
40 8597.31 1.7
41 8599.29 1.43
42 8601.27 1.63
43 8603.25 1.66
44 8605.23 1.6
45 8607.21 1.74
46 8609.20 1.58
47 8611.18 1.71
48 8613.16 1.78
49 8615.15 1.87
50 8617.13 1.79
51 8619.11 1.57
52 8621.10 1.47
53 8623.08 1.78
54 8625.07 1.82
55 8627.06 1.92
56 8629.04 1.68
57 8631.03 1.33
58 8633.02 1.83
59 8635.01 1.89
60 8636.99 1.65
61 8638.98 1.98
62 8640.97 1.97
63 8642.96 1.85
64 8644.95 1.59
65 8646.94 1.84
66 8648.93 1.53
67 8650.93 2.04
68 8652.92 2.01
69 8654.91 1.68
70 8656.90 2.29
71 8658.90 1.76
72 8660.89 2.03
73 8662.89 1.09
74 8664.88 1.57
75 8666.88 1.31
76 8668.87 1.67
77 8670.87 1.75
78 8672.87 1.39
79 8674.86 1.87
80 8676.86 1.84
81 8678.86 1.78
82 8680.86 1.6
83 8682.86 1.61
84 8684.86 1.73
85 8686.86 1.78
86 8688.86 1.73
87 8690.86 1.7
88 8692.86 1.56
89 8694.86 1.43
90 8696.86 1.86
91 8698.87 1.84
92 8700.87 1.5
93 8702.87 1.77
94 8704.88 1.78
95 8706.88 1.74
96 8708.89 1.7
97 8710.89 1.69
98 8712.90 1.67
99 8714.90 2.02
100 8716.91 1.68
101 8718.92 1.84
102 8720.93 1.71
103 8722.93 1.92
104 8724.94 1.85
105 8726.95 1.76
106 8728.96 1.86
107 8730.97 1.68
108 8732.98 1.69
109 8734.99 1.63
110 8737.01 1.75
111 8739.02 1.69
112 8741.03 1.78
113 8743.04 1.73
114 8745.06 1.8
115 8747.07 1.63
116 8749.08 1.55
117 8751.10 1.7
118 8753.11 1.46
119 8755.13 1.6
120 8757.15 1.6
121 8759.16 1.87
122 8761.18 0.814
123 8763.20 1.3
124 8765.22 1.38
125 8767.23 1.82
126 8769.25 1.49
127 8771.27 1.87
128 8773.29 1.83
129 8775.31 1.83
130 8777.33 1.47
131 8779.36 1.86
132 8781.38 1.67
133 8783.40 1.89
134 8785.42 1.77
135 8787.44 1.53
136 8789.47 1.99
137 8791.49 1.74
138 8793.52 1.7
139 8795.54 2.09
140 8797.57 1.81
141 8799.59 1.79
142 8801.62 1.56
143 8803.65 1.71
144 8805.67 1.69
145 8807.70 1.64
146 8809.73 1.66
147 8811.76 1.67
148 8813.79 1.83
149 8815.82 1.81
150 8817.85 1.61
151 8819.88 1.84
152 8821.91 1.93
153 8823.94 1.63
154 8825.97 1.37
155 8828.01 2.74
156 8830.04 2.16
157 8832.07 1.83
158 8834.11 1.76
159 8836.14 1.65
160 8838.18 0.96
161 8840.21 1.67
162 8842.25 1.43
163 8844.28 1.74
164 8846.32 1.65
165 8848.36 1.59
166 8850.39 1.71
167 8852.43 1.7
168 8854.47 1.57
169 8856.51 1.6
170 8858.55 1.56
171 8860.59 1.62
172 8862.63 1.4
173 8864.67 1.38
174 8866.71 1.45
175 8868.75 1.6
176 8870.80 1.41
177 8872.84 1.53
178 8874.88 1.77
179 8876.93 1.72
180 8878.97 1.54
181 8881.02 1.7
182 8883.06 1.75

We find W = -0.03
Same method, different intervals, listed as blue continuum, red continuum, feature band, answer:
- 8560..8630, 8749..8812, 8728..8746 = -0.03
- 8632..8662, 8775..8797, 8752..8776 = 0.14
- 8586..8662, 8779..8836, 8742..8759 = 0.09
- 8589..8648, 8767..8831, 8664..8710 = 0.04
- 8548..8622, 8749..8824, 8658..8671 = 0.07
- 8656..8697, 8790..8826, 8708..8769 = 0.02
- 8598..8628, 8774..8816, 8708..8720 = -0.03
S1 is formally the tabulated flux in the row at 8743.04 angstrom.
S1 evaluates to 1.73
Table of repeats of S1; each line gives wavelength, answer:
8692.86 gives 1.56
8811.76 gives 1.67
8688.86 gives 1.73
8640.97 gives 1.97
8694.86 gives 1.43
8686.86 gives 1.78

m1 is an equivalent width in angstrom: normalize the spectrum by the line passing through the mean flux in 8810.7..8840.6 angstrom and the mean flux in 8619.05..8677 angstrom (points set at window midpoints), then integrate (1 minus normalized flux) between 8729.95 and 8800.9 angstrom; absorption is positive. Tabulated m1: 3.0 angstrom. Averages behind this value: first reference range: 1.73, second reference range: 1.77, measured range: 1.68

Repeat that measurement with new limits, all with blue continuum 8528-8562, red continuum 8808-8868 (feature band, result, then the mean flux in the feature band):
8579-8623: 1.42 angstrom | 1.67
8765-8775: -0.14 angstrom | 1.71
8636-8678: -0.81 angstrom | 1.75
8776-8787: -0.25 angstrom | 1.72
